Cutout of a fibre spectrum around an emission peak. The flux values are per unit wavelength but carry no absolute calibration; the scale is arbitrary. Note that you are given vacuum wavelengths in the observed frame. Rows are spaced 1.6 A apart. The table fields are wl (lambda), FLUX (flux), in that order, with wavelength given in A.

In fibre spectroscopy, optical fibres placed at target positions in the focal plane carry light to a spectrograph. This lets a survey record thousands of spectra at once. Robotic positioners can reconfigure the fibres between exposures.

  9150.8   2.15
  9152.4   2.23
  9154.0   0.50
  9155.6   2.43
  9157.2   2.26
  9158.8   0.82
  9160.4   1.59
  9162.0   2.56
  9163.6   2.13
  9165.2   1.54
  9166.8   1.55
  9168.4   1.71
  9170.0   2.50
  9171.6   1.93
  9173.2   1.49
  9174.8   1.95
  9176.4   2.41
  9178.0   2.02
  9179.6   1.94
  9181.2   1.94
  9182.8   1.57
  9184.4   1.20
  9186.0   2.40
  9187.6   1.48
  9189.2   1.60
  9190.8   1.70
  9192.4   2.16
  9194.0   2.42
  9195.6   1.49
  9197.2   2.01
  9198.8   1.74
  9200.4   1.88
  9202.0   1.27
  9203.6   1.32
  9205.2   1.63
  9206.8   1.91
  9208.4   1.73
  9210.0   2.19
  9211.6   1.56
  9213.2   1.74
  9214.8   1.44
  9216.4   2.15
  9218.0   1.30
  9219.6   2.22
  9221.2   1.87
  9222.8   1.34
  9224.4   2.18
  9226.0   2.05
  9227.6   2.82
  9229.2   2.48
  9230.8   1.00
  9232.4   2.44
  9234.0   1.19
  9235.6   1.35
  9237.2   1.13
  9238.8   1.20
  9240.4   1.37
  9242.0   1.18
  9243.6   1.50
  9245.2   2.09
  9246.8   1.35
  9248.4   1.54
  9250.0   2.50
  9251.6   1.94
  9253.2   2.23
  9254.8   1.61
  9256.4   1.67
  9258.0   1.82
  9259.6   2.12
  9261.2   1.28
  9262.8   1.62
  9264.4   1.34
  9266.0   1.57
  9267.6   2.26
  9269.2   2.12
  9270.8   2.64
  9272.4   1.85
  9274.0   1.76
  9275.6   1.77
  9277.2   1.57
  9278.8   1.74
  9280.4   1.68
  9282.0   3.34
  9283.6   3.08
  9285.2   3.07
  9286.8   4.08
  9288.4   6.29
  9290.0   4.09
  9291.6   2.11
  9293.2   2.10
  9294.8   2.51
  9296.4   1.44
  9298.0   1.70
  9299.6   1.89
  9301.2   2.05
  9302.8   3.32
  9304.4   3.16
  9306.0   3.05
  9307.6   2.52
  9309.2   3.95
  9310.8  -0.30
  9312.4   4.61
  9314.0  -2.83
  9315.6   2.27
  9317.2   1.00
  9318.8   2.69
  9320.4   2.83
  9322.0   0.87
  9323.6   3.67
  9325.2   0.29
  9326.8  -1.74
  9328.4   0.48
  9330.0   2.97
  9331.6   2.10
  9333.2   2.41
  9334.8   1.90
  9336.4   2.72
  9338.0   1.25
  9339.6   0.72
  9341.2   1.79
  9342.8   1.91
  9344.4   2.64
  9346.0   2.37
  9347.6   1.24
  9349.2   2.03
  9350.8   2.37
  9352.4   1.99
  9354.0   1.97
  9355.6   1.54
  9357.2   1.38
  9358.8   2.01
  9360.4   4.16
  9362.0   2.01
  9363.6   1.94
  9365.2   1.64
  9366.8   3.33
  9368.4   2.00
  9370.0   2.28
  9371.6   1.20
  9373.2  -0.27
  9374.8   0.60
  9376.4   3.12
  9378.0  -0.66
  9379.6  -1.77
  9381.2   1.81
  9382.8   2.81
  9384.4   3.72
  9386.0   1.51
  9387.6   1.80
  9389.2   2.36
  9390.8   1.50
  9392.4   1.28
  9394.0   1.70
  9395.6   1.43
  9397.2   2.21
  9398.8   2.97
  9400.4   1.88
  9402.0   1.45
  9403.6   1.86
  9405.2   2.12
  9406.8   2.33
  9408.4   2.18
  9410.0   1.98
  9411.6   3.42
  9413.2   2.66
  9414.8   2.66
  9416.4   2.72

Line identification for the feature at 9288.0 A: [S II]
